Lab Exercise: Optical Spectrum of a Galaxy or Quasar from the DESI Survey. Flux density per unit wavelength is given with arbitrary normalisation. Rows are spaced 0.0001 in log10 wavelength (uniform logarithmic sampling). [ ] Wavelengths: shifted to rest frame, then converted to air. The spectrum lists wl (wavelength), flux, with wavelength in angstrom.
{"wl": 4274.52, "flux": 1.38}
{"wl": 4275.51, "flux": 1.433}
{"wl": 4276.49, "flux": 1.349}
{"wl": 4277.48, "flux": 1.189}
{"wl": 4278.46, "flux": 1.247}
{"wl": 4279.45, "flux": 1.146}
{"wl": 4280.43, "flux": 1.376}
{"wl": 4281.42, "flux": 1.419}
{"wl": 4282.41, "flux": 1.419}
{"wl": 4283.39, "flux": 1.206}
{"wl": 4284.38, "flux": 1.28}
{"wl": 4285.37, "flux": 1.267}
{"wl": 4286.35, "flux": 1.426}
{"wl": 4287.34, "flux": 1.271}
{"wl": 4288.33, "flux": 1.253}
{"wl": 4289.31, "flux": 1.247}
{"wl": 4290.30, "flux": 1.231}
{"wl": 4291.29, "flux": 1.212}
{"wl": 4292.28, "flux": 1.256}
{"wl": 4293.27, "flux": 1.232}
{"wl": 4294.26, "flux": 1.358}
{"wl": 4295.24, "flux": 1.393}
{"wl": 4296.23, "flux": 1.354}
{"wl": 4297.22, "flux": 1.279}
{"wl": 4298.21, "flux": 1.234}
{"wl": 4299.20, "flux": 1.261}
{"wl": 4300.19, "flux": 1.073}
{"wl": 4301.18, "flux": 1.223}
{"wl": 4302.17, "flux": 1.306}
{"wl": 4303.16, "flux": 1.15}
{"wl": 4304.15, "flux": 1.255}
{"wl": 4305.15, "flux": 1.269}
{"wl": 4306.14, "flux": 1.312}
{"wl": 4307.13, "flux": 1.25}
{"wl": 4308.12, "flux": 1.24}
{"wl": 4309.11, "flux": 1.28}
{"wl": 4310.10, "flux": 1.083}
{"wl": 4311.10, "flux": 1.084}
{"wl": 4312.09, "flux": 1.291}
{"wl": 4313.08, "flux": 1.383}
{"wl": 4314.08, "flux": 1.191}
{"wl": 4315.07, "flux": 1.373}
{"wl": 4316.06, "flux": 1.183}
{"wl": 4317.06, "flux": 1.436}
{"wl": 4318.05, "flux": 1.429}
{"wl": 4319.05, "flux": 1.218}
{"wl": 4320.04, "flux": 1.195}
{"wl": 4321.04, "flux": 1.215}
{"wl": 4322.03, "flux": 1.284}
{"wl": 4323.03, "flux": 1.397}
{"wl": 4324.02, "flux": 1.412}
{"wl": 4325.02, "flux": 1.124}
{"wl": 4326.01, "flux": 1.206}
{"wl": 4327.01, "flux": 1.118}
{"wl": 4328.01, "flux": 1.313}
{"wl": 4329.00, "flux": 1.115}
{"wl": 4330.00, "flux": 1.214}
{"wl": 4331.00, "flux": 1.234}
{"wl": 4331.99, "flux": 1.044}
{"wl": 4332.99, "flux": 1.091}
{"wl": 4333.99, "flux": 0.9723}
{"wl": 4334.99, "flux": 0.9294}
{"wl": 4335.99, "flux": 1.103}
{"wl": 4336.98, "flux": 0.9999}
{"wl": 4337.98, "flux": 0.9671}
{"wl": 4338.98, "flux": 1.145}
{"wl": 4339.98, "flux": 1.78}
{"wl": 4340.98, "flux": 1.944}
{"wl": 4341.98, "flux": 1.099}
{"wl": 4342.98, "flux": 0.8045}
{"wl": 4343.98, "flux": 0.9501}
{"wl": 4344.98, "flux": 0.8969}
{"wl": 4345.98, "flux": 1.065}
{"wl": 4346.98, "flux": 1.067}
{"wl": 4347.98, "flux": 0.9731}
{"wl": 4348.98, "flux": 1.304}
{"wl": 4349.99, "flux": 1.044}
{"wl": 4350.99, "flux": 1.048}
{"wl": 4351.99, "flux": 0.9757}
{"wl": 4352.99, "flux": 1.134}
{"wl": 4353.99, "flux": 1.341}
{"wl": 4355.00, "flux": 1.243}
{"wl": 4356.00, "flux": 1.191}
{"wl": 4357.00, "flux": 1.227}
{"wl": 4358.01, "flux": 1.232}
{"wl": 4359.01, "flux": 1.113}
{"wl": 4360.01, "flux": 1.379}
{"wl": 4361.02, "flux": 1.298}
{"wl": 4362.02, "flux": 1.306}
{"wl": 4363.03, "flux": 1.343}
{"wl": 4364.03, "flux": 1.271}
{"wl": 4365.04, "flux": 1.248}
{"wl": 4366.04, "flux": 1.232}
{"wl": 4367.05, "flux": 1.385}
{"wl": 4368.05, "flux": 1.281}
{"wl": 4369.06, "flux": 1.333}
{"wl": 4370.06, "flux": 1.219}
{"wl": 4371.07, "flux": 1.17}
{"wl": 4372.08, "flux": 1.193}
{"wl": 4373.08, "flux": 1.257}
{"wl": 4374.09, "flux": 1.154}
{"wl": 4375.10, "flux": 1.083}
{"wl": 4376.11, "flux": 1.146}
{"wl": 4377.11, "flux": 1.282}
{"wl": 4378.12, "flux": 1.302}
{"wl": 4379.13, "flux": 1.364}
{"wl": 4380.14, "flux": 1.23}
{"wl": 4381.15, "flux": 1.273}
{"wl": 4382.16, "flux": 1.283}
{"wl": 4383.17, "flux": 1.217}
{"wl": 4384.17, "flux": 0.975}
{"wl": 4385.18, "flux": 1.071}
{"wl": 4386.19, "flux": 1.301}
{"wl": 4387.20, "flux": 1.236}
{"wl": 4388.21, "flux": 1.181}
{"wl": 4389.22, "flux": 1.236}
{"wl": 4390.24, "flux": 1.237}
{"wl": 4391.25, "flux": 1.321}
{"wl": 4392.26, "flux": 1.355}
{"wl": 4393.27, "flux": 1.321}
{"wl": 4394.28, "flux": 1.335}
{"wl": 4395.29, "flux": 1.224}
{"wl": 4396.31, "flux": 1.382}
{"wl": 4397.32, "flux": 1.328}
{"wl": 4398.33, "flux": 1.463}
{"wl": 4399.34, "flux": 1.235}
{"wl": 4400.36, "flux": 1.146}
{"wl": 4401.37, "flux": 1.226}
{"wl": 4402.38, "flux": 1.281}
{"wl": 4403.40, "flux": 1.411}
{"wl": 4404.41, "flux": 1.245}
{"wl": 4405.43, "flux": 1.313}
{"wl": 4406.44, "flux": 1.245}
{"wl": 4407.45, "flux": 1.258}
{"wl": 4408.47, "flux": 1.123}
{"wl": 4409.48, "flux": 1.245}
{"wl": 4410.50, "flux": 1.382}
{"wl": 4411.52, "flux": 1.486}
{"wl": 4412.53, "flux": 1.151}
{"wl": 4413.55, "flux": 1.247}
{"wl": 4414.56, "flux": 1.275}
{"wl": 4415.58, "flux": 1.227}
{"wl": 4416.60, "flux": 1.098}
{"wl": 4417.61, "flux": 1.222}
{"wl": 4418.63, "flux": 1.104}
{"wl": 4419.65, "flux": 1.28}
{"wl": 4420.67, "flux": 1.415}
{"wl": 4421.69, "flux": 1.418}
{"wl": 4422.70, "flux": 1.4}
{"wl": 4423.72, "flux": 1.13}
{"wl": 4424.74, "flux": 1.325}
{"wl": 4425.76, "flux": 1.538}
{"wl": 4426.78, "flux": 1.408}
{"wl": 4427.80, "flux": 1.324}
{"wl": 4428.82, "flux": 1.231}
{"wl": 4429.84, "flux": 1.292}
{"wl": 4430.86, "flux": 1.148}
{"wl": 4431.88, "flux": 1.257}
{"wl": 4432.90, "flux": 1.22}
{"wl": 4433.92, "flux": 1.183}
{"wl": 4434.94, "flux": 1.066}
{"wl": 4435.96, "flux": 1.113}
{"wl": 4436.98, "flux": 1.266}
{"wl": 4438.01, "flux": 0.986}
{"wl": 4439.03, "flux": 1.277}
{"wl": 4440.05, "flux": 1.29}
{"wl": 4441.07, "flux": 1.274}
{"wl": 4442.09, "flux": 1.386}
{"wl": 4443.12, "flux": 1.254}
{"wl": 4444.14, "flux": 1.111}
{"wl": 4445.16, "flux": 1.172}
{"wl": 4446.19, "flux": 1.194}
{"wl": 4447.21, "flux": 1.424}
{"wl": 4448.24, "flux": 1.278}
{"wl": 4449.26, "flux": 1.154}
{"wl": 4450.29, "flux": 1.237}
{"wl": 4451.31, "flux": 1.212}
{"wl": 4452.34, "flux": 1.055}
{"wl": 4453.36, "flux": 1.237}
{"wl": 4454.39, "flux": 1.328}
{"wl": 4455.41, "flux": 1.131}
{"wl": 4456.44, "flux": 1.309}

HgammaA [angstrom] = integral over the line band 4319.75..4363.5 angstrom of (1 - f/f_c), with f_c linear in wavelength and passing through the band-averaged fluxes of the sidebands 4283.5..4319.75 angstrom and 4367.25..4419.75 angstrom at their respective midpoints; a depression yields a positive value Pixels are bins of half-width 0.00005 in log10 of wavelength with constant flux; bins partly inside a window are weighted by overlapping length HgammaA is 2.8 angstrom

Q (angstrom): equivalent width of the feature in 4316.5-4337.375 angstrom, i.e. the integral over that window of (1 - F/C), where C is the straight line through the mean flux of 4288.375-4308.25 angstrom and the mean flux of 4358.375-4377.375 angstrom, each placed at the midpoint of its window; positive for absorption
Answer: 1.0 angstrom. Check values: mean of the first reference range 1.26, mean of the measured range 1.19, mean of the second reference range 1.25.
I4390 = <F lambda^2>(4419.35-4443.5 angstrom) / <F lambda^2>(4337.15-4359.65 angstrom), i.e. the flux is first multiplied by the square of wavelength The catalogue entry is 1.14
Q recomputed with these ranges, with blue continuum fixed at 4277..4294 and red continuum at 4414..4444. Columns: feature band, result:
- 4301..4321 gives 0.2 angstrom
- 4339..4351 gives 0.9 angstrom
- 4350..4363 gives 0.6 angstrom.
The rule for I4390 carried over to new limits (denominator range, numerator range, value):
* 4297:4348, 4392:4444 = 1.10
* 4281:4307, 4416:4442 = 1.05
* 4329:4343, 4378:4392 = 1.07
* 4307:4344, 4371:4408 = 1.06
